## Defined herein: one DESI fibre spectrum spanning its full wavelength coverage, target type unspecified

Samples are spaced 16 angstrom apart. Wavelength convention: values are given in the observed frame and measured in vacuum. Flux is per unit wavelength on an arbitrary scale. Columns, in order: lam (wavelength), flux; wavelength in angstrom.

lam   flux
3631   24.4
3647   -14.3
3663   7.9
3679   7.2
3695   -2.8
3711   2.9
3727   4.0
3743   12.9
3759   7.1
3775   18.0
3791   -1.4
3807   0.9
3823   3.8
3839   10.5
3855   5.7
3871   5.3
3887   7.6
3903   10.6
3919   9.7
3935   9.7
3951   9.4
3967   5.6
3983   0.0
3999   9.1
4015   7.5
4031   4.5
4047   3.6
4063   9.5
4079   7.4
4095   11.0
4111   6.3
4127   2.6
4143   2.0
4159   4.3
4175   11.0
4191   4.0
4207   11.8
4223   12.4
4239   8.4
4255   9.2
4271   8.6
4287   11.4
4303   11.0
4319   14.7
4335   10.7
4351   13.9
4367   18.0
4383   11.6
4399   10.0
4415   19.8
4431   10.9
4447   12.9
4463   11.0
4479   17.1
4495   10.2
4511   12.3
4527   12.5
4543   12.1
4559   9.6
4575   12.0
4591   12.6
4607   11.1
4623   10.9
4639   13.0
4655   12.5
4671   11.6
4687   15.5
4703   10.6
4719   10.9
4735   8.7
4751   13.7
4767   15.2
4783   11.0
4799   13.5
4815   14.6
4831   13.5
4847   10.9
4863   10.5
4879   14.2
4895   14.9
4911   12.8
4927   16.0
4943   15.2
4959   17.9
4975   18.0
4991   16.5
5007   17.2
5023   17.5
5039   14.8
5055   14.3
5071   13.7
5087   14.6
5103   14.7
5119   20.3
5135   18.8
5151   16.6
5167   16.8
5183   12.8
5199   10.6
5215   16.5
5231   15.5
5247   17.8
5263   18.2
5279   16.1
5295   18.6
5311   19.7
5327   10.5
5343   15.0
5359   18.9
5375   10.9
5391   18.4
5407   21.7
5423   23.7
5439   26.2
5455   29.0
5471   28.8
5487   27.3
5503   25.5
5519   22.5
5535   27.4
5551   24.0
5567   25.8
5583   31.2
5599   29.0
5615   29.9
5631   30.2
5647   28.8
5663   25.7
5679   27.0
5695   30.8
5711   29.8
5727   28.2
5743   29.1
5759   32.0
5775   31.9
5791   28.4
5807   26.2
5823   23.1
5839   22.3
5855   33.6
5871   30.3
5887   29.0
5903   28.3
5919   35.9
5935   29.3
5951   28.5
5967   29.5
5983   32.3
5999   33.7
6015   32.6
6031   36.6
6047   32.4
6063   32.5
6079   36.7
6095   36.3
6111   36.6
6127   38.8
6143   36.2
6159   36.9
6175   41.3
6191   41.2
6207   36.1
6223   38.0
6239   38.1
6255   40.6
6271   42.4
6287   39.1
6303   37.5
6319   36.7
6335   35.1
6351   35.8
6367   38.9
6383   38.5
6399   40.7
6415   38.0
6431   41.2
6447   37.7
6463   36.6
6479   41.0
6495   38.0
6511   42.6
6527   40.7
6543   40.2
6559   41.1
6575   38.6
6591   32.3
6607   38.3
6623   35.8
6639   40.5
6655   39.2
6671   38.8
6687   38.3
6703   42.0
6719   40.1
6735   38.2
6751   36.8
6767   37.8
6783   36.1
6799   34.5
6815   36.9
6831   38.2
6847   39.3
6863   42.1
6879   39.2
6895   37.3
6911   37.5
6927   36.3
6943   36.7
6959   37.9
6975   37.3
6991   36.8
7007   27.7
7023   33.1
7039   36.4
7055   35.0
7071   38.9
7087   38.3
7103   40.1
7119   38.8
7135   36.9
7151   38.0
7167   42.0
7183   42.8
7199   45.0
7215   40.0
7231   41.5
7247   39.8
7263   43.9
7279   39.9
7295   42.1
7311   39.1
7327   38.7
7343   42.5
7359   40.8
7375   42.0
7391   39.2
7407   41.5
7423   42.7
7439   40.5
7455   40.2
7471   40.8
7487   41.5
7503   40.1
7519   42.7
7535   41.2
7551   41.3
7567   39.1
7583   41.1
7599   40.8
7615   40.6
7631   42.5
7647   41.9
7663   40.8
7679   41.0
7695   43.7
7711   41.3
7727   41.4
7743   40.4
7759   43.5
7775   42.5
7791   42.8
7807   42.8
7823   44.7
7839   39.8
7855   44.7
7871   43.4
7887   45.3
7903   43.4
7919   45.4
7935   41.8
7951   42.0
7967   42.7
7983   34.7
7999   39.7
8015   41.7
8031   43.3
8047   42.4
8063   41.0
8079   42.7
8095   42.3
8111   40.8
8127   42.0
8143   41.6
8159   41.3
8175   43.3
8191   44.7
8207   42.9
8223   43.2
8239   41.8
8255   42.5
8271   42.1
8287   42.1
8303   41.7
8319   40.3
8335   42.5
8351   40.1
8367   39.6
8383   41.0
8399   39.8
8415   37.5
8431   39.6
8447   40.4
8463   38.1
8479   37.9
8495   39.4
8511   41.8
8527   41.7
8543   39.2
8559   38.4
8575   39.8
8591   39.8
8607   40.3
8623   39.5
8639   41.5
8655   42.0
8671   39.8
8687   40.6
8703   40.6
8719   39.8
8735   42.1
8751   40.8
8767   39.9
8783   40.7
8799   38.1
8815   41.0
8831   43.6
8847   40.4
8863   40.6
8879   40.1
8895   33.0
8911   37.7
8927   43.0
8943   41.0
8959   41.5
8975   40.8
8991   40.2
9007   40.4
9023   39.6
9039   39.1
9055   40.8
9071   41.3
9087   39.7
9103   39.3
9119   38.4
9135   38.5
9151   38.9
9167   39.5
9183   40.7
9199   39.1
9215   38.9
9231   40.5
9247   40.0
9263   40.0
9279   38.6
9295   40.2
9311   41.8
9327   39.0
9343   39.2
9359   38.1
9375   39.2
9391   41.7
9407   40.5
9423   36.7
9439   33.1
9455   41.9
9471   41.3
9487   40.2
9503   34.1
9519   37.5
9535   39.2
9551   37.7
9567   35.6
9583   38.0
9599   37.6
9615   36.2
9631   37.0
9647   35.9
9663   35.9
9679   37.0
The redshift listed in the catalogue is 0.36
